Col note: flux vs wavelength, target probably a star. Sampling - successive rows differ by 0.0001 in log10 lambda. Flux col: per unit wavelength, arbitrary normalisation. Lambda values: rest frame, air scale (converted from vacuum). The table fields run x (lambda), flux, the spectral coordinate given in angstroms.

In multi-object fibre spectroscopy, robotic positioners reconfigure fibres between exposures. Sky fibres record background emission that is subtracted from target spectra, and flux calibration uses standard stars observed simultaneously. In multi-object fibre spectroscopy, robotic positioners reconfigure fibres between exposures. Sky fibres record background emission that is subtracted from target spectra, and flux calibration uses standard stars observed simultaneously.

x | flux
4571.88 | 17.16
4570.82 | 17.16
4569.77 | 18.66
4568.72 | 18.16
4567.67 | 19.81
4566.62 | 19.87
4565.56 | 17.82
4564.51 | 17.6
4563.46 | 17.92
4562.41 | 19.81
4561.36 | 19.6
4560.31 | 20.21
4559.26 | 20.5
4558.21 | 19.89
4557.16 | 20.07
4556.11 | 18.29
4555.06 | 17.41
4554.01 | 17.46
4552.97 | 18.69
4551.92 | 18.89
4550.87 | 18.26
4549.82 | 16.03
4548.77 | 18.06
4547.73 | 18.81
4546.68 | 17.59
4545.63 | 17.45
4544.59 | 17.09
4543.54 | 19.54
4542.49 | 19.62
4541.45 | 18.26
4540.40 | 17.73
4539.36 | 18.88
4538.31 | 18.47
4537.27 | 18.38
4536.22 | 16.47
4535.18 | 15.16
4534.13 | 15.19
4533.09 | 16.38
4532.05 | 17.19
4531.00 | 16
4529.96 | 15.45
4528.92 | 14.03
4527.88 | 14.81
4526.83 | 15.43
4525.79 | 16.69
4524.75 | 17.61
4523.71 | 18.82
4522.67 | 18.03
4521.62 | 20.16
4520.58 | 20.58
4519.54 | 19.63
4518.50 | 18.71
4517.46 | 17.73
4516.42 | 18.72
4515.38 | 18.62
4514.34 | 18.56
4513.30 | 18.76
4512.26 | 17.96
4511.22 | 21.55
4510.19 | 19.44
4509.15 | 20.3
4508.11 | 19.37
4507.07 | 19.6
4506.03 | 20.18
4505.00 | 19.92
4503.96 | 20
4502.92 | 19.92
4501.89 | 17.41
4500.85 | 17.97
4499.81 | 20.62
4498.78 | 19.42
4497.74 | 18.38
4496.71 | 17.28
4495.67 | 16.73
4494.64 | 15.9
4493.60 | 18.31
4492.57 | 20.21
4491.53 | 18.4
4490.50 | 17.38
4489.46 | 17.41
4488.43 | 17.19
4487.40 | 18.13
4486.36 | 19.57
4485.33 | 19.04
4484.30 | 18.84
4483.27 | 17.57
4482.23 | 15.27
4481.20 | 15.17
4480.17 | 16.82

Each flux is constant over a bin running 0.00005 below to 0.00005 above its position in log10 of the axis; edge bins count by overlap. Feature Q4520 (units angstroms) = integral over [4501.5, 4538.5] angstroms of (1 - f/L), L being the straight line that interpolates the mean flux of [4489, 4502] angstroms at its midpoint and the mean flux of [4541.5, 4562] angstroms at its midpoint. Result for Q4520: 0.5 angstroms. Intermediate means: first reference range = 18.1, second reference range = 18.6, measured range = 18.1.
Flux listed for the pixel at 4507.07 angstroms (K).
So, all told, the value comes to 19.6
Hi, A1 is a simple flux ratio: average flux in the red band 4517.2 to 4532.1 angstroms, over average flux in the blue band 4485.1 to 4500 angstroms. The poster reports 0.96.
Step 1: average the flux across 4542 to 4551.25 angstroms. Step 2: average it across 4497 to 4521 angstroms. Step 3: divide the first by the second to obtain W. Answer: 0.9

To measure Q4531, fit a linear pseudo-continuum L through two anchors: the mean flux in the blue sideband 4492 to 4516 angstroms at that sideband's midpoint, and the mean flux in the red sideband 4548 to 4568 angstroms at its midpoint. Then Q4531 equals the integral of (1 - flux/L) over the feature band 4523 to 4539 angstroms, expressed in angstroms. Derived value 2.0 angstroms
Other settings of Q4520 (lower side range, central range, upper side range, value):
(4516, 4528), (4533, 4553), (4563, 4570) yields 0.6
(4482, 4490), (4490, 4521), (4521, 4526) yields -1.2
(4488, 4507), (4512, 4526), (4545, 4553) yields -0.3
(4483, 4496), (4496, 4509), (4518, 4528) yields -0.8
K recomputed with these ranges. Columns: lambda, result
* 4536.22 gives 16.47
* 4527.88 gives 14.81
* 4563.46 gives 17.92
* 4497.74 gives 18.38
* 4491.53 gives 18.4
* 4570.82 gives 17.16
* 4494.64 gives 15.9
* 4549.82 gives 16.03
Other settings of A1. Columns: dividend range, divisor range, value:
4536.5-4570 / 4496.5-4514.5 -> 0.96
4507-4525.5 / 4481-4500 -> 1.06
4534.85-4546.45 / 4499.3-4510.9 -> 0.92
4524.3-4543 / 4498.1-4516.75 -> 0.87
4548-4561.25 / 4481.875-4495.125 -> 1.04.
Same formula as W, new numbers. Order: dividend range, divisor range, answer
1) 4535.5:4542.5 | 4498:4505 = 0.94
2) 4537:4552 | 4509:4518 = 0.96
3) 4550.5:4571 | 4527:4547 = 1.11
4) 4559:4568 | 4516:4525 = 1.01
